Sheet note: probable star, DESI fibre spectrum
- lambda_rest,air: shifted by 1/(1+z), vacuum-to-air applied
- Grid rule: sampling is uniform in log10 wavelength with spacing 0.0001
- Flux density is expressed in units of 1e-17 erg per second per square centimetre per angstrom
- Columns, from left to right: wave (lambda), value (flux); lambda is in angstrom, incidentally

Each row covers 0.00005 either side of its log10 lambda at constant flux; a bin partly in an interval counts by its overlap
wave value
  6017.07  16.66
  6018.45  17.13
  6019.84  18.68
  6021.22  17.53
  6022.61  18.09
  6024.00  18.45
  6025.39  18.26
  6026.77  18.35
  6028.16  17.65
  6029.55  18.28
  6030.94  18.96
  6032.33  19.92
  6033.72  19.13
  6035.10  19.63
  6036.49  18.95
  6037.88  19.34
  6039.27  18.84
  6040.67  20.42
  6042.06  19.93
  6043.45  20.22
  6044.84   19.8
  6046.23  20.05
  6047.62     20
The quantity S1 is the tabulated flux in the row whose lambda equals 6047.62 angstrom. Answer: 20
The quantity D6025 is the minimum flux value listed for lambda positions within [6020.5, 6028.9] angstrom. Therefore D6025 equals 17.53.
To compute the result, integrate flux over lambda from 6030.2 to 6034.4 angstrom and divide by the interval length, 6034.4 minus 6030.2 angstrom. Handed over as 19.3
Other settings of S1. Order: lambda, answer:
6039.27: 18.84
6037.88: 19.34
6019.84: 18.68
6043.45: 20.22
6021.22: 17.53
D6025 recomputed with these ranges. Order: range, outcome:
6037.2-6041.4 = 18.84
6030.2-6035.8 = 18.96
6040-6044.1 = 19.93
